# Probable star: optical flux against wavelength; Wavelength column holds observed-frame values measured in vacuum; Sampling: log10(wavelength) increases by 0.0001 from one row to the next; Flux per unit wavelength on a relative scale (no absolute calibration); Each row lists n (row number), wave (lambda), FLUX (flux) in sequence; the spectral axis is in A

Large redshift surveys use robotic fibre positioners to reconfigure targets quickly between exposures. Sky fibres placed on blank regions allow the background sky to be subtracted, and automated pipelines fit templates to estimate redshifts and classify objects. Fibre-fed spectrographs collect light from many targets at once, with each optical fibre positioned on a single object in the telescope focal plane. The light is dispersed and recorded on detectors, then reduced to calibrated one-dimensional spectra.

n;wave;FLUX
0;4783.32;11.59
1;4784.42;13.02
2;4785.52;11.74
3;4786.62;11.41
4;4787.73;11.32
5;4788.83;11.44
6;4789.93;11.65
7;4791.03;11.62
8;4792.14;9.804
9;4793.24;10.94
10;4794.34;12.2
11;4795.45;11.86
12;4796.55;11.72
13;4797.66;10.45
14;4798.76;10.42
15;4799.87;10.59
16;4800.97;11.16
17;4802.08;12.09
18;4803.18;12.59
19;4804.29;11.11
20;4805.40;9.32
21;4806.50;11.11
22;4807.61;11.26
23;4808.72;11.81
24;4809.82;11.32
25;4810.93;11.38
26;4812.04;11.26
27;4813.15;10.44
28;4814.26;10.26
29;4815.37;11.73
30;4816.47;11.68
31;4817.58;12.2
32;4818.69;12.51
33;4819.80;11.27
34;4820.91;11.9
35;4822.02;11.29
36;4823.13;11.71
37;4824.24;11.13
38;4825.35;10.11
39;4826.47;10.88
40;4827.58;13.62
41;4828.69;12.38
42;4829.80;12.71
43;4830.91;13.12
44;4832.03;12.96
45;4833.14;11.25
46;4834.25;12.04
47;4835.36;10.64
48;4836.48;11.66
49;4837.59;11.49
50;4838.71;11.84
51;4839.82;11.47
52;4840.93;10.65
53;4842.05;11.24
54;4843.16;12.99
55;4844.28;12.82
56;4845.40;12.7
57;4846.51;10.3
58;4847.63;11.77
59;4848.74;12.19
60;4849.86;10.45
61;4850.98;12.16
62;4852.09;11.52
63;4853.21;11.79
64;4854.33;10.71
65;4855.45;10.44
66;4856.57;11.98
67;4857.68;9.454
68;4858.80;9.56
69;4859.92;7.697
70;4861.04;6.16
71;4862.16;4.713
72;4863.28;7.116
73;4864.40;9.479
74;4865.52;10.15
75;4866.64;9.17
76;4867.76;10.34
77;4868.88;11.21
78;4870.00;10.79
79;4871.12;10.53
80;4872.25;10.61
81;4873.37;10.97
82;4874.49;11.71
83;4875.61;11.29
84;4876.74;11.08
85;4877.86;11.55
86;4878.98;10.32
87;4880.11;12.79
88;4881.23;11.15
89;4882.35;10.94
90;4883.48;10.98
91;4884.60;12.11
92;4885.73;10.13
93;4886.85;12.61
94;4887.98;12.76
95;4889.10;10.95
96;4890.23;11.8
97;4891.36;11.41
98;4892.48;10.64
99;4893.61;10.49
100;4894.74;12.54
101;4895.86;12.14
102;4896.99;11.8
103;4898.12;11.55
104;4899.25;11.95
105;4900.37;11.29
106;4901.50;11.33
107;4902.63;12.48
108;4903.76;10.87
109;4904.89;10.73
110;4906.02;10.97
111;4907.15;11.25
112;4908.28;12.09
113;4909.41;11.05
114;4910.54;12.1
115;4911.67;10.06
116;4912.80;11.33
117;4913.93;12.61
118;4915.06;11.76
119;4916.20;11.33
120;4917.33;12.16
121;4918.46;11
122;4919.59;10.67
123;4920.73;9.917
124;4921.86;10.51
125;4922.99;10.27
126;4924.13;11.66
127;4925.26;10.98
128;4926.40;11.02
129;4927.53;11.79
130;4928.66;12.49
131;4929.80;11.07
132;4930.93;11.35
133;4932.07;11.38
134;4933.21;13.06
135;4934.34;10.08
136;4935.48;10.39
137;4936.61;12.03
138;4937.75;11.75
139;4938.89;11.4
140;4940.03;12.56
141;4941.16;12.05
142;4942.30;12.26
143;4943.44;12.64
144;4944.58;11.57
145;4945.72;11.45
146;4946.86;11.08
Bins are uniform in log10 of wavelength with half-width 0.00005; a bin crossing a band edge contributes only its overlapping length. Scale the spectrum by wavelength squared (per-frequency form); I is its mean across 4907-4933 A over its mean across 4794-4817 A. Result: 1.06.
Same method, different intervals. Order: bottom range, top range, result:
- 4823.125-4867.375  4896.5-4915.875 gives 1.08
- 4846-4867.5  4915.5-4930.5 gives 1.17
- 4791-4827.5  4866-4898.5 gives 1.03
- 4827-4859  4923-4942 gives 1.03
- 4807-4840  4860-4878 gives 0.85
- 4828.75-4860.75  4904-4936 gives 1.02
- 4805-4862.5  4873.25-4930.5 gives 1.05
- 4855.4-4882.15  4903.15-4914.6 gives 1.15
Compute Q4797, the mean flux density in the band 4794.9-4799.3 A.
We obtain 11.1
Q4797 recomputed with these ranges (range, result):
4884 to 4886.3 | 11.1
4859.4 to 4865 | 7.05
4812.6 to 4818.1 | 11.3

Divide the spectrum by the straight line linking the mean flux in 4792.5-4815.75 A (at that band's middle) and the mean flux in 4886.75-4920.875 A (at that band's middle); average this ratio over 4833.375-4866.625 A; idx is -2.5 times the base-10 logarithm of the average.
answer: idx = 0.07 mag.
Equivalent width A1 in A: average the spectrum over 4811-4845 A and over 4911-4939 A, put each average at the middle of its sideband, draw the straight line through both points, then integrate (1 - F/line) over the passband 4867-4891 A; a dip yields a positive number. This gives 0.5 A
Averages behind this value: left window 11.7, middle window 11.2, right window 11.3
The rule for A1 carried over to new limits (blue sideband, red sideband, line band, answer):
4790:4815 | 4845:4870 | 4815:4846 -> -3.7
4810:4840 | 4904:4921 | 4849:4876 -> 3.5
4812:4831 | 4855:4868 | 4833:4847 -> -1.8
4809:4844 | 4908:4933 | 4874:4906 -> -0.1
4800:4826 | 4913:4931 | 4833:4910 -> 2.1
